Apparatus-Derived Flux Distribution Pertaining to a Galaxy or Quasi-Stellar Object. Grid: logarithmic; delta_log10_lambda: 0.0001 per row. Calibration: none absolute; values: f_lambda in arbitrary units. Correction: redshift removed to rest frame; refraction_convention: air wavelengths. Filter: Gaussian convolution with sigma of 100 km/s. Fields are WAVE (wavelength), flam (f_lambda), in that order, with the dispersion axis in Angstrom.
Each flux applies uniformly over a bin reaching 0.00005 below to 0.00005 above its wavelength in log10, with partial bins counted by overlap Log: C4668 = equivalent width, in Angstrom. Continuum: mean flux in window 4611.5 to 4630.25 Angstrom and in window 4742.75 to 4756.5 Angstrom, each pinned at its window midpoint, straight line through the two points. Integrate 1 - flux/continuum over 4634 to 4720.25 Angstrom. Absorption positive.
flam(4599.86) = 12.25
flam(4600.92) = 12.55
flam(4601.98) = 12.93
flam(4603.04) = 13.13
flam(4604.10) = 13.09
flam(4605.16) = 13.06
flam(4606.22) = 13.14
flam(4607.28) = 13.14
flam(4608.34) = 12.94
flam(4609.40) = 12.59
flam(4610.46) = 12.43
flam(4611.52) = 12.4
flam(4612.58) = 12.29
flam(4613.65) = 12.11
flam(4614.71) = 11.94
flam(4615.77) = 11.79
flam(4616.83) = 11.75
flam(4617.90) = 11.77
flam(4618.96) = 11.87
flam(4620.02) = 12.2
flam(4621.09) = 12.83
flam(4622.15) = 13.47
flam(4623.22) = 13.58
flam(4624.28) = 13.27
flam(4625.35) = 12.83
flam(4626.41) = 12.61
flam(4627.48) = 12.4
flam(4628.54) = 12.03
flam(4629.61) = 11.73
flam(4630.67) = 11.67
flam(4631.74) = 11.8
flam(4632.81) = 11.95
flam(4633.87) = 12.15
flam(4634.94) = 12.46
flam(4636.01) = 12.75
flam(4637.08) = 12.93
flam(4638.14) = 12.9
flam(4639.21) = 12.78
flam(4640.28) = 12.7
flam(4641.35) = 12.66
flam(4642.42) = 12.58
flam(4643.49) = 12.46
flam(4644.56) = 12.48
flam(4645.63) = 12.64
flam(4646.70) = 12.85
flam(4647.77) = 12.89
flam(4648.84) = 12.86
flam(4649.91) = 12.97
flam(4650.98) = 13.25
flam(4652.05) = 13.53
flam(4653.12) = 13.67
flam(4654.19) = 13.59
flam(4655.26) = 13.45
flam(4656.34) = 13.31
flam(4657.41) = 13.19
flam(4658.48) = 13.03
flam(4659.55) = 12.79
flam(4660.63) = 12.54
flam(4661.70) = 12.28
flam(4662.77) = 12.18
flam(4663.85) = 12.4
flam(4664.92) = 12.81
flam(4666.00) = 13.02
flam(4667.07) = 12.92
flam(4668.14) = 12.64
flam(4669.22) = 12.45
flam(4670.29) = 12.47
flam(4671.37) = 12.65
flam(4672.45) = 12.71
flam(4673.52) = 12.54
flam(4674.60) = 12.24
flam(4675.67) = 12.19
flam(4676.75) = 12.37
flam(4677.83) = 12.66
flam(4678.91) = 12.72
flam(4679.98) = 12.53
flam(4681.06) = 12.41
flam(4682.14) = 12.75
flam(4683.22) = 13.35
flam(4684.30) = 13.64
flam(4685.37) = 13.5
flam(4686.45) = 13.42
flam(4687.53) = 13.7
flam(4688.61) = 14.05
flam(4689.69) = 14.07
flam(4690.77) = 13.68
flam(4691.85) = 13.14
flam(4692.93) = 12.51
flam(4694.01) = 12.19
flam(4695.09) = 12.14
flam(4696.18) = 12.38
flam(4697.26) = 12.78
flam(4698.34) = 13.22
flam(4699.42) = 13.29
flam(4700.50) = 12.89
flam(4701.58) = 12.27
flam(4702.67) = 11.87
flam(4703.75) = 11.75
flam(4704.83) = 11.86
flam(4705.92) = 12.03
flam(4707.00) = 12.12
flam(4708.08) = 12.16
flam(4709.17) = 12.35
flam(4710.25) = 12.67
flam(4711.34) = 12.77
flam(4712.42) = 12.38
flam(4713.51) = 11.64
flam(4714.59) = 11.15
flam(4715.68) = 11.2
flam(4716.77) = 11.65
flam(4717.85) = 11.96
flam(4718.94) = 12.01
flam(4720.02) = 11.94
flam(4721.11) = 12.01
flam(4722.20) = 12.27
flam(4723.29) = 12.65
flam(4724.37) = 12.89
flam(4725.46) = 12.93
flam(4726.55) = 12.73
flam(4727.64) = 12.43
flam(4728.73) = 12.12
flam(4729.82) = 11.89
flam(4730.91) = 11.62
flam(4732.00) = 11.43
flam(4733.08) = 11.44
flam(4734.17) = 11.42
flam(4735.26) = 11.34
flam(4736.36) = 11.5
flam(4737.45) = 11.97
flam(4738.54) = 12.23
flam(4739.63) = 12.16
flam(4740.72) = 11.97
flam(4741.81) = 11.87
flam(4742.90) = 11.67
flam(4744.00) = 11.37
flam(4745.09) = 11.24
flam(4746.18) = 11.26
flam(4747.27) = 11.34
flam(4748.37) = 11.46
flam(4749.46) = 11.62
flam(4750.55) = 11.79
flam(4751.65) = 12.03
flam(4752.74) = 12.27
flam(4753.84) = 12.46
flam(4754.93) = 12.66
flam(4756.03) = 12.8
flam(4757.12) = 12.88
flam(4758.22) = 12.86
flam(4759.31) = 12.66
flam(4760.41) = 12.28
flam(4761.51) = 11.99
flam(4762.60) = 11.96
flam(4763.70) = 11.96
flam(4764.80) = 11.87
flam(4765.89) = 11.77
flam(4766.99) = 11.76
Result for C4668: -3.8 Angstrom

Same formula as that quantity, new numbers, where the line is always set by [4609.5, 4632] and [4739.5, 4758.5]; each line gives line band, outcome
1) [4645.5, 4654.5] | -0.66 Angstrom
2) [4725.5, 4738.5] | 0.16 Angstrom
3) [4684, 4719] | -1.31 Angstrom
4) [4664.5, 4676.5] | -0.40 Angstrom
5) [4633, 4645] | -0.31 Angstrom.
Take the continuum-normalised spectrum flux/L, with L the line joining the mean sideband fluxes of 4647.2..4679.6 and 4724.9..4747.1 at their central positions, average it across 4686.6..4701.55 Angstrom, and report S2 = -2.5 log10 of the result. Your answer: -0.06 mag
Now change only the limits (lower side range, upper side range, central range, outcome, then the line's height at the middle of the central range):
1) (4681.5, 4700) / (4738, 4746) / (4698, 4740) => 0.03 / 12.4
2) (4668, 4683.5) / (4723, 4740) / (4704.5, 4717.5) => 0.02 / 12.2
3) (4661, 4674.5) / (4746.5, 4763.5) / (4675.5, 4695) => -0.05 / 12.5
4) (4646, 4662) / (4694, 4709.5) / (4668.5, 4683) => 0.02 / 12.8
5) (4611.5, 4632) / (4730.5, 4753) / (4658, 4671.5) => -0.05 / 12.1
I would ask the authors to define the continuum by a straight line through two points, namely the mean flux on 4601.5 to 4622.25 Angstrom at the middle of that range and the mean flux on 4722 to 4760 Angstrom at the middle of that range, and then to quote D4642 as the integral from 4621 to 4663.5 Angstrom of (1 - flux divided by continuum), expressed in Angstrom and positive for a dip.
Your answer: -1.2 Angstrom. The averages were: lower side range 12.5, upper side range 12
